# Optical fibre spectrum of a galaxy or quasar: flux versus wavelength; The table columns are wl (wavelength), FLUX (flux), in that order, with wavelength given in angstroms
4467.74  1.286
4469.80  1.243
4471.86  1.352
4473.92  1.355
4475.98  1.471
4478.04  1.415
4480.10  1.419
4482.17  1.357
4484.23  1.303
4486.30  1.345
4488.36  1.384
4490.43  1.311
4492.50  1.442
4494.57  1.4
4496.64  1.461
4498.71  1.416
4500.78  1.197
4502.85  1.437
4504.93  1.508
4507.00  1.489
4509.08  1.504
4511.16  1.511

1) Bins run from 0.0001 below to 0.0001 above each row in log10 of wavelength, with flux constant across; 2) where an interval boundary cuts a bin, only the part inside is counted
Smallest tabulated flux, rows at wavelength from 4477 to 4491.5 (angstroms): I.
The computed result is 1.303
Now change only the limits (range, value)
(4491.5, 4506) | 1.197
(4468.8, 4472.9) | 1.243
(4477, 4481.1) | 1.415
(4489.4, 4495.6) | 1.311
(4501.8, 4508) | 1.437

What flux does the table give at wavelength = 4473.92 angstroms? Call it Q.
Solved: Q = 1.355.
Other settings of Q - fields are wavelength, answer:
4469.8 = 1.243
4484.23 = 1.303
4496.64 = 1.461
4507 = 1.489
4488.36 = 1.384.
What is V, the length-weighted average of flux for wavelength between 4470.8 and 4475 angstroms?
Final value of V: 1.35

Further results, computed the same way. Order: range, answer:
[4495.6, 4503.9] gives 1.38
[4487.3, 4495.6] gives 1.38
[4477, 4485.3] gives 1.37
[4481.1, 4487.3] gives 1.33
